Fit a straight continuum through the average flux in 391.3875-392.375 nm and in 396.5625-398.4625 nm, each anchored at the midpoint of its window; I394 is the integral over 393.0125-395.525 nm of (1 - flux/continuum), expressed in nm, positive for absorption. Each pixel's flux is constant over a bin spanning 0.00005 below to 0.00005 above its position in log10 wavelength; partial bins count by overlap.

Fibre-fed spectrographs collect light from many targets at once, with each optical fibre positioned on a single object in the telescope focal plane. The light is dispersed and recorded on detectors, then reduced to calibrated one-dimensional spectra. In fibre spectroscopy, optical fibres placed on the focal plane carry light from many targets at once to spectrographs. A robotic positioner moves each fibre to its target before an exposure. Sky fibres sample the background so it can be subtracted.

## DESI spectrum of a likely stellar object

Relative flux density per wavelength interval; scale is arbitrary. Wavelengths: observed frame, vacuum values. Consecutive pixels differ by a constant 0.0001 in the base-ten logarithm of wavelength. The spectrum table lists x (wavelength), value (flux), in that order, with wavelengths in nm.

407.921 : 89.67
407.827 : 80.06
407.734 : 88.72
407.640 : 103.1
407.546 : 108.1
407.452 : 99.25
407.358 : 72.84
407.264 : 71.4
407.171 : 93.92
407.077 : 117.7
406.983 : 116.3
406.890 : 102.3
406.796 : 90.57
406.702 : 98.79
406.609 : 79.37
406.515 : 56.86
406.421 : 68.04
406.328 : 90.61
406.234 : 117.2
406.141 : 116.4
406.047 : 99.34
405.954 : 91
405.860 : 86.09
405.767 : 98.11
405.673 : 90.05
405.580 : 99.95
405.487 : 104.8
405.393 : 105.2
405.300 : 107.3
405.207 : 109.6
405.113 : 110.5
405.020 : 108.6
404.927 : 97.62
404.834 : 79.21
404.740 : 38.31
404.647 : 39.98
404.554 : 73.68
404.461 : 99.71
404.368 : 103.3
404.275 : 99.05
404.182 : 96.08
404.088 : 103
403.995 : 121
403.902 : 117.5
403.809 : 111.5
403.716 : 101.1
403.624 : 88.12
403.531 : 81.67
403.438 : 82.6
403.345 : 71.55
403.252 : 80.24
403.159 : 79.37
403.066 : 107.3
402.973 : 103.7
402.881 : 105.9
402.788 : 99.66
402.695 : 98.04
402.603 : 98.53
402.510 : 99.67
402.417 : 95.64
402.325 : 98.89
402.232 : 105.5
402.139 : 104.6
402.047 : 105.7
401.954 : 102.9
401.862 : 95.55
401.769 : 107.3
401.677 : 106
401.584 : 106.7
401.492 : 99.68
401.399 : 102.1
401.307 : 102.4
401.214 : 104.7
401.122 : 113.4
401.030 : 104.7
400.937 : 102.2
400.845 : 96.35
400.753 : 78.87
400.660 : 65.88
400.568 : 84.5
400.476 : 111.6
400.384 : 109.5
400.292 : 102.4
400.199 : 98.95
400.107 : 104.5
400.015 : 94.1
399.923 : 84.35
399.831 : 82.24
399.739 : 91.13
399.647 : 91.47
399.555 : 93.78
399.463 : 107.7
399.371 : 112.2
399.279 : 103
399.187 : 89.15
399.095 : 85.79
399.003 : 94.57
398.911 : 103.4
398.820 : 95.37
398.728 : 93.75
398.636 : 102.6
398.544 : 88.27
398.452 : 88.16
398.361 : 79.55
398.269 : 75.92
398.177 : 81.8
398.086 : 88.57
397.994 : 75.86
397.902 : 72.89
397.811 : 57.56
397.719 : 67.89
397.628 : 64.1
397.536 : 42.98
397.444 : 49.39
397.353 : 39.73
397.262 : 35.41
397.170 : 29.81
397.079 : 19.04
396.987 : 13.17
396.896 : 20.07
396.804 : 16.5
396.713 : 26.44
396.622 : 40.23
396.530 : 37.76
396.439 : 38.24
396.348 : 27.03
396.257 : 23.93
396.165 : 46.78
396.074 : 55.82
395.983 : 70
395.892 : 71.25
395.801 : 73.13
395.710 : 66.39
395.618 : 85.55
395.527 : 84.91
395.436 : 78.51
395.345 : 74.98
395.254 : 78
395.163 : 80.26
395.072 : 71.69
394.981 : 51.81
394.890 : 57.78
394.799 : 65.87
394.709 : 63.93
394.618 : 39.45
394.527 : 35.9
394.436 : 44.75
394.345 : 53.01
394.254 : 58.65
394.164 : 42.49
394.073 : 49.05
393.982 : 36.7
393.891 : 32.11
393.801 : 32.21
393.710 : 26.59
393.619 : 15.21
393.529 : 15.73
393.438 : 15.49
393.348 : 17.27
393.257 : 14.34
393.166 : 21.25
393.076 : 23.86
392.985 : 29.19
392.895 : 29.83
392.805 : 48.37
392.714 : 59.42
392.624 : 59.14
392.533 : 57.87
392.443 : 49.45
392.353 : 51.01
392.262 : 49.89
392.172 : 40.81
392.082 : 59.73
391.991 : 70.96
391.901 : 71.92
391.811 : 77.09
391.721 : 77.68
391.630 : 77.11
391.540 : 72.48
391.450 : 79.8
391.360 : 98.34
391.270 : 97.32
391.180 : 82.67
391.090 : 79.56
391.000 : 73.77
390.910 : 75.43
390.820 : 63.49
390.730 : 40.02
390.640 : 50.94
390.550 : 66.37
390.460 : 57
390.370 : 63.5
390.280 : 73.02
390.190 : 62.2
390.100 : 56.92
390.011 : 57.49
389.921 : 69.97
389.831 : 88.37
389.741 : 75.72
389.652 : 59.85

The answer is 0.606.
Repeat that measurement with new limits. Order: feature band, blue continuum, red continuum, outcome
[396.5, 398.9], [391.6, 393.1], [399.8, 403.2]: 0.69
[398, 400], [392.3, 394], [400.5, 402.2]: -0.28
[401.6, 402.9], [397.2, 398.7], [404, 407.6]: -0.30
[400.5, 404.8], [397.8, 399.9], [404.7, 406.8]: -0.17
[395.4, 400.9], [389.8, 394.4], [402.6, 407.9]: 0.11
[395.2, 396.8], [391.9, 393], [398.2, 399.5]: 0.38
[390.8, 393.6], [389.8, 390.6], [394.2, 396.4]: 0.36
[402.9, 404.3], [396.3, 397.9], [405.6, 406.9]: -0.37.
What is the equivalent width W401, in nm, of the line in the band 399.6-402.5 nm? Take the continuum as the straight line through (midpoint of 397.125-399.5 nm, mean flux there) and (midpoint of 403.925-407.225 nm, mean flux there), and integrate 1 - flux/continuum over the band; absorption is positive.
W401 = -0.493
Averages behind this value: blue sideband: 77.8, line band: 98.5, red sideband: 94.7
